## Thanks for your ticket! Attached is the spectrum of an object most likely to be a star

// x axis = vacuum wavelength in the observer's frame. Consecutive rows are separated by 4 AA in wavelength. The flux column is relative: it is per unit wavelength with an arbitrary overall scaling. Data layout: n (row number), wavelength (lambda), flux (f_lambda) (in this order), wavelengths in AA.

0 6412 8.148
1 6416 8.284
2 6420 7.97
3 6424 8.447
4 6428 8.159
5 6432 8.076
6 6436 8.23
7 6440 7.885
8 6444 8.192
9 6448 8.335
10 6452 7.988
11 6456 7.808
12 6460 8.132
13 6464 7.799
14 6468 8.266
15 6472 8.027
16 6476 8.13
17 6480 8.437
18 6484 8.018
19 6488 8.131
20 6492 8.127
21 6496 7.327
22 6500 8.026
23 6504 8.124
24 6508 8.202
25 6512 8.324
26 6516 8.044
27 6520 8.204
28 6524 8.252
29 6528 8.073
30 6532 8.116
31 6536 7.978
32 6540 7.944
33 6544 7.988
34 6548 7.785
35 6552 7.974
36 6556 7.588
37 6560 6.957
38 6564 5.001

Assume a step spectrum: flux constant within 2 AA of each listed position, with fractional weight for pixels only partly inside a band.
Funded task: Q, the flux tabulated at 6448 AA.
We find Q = 8.335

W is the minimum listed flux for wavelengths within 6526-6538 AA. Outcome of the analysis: 7.978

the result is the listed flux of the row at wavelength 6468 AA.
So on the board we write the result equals 8.266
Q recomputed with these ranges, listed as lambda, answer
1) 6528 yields 8.073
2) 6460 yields 8.132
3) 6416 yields 8.284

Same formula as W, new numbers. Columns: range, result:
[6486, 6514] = 7.327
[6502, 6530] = 8.044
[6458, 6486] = 7.799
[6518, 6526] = 8.204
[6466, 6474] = 8.027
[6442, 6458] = 7.808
